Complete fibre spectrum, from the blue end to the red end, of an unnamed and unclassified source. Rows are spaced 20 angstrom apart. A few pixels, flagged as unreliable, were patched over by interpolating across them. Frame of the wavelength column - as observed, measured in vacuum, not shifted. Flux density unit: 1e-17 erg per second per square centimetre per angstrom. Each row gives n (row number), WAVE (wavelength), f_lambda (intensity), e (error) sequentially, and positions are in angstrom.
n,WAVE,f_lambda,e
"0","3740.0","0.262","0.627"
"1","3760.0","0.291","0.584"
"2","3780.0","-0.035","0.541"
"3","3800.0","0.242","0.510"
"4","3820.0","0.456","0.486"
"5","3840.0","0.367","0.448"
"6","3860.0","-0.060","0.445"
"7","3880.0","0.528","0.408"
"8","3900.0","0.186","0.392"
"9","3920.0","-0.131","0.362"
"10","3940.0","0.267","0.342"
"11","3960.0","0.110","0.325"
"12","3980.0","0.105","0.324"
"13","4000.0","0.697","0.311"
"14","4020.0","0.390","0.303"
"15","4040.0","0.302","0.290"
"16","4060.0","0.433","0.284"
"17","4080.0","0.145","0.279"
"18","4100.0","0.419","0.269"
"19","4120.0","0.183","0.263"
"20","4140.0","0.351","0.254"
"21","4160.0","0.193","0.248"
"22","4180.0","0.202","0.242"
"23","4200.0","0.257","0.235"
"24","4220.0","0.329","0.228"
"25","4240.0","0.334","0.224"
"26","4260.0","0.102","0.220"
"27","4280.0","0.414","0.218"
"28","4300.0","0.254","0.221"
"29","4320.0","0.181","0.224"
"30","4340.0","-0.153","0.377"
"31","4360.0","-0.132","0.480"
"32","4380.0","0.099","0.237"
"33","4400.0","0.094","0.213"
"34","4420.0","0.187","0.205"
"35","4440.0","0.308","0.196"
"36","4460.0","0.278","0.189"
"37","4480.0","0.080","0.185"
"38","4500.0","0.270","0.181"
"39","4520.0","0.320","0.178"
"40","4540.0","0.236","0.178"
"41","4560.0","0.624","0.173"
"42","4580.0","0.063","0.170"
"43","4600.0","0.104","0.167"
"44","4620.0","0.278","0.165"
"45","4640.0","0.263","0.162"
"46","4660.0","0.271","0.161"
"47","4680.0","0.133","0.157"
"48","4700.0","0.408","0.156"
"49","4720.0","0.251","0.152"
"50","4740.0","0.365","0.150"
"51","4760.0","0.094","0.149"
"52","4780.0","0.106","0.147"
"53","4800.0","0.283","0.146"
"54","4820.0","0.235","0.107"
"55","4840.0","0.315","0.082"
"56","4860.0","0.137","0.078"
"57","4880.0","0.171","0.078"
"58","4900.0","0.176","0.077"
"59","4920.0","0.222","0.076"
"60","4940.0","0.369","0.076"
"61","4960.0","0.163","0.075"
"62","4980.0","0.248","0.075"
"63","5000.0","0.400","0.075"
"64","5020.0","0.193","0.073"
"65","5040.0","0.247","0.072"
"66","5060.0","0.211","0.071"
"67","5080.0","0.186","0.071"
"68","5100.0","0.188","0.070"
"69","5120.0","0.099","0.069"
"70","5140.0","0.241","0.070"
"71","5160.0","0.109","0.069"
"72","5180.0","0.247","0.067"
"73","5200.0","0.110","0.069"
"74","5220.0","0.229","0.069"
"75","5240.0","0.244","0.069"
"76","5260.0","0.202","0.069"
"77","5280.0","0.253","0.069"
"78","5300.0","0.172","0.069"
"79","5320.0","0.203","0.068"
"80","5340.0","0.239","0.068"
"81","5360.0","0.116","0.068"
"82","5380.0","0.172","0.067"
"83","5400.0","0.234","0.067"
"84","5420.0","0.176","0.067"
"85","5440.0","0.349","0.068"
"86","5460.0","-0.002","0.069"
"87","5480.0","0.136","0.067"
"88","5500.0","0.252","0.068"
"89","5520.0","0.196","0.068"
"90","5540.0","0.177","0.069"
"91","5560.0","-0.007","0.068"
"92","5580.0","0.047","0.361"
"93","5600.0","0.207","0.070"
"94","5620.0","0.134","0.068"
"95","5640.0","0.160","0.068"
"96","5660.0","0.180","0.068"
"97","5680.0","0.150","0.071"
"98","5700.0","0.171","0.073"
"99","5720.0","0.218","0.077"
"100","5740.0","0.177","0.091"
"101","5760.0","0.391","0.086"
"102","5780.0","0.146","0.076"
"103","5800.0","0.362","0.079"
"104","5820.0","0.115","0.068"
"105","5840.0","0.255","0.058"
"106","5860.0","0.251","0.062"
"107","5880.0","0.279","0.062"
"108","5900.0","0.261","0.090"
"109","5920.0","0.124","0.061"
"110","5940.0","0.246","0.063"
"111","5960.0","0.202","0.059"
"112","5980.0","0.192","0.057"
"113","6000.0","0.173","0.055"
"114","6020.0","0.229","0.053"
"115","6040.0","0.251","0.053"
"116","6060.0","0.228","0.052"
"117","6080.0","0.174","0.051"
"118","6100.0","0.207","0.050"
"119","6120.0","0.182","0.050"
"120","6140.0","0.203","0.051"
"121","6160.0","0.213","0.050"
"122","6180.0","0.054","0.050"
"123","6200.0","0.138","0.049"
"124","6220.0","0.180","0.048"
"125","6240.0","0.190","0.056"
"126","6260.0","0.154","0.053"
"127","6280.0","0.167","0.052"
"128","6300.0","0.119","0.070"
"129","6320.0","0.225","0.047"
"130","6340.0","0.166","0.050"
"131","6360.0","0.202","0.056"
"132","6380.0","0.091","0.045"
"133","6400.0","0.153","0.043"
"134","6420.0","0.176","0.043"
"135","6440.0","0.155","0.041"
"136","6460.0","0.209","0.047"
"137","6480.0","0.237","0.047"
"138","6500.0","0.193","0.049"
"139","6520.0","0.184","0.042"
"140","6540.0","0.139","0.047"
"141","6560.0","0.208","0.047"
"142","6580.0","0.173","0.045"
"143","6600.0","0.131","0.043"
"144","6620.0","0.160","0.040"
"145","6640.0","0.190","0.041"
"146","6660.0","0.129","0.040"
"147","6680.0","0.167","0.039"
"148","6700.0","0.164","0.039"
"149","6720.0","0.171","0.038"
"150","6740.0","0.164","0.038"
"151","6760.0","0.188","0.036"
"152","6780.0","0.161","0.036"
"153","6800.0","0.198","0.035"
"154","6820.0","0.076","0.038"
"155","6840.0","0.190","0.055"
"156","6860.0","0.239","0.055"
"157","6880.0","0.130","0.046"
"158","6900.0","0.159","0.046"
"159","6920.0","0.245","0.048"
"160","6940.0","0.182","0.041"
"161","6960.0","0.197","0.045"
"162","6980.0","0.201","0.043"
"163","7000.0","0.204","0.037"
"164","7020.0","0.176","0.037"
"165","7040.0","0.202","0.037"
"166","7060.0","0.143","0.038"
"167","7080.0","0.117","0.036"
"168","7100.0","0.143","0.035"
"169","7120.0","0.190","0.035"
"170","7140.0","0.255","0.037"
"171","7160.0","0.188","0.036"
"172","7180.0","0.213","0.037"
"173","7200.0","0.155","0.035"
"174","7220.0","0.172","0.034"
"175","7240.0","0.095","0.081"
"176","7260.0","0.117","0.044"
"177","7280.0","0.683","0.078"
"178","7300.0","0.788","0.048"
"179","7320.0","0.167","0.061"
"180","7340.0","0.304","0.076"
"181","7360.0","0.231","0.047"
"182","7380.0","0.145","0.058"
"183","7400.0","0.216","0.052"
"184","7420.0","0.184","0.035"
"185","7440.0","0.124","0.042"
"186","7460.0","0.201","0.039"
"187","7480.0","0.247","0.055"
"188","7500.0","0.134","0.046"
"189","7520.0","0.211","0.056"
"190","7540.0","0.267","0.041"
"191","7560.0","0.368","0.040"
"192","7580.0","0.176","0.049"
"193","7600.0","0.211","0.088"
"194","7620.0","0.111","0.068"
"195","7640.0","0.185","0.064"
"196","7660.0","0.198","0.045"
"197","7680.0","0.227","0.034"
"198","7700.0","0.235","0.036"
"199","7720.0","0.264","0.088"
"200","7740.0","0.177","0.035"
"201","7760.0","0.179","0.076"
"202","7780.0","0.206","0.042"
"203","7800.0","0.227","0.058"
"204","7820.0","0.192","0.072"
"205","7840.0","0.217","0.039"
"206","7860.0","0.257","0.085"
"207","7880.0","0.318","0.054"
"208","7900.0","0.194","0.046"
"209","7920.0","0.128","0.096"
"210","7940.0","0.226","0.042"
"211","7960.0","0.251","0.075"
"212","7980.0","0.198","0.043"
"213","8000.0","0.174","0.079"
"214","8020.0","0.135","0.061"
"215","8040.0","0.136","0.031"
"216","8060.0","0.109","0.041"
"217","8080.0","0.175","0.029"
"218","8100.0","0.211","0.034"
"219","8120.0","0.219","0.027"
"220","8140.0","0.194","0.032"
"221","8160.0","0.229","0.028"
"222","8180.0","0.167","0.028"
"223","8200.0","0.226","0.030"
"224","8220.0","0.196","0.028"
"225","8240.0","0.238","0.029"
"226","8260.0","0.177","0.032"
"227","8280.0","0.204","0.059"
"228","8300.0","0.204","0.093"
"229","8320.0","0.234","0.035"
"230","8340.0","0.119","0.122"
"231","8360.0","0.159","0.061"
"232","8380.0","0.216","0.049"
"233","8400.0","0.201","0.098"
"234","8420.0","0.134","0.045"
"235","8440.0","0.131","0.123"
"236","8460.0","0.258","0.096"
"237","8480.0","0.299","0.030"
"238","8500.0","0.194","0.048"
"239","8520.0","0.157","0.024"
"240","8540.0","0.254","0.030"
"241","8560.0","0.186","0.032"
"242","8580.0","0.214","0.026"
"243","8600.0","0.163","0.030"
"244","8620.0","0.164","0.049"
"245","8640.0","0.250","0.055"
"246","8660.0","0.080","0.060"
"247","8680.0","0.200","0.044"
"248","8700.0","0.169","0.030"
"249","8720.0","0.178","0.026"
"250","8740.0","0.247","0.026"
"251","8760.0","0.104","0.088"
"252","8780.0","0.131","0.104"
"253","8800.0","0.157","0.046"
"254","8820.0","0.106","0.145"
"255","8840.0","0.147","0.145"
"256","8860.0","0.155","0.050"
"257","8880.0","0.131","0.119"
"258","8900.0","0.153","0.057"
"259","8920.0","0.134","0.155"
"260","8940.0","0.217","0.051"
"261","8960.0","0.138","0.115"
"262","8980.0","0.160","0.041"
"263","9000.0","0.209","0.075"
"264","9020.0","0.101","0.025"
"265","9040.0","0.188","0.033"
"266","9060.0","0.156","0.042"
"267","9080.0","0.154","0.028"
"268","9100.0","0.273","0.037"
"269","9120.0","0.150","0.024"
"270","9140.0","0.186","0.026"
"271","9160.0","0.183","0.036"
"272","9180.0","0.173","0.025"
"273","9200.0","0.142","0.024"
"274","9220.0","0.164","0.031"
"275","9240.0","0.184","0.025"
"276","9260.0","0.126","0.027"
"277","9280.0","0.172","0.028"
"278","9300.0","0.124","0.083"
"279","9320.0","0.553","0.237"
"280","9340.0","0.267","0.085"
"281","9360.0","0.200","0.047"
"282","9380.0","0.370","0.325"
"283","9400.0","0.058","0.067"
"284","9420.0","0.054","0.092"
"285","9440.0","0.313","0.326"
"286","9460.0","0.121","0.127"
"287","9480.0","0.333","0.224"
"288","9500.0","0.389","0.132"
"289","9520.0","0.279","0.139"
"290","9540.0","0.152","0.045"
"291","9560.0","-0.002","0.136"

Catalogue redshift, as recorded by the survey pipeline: 0.955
